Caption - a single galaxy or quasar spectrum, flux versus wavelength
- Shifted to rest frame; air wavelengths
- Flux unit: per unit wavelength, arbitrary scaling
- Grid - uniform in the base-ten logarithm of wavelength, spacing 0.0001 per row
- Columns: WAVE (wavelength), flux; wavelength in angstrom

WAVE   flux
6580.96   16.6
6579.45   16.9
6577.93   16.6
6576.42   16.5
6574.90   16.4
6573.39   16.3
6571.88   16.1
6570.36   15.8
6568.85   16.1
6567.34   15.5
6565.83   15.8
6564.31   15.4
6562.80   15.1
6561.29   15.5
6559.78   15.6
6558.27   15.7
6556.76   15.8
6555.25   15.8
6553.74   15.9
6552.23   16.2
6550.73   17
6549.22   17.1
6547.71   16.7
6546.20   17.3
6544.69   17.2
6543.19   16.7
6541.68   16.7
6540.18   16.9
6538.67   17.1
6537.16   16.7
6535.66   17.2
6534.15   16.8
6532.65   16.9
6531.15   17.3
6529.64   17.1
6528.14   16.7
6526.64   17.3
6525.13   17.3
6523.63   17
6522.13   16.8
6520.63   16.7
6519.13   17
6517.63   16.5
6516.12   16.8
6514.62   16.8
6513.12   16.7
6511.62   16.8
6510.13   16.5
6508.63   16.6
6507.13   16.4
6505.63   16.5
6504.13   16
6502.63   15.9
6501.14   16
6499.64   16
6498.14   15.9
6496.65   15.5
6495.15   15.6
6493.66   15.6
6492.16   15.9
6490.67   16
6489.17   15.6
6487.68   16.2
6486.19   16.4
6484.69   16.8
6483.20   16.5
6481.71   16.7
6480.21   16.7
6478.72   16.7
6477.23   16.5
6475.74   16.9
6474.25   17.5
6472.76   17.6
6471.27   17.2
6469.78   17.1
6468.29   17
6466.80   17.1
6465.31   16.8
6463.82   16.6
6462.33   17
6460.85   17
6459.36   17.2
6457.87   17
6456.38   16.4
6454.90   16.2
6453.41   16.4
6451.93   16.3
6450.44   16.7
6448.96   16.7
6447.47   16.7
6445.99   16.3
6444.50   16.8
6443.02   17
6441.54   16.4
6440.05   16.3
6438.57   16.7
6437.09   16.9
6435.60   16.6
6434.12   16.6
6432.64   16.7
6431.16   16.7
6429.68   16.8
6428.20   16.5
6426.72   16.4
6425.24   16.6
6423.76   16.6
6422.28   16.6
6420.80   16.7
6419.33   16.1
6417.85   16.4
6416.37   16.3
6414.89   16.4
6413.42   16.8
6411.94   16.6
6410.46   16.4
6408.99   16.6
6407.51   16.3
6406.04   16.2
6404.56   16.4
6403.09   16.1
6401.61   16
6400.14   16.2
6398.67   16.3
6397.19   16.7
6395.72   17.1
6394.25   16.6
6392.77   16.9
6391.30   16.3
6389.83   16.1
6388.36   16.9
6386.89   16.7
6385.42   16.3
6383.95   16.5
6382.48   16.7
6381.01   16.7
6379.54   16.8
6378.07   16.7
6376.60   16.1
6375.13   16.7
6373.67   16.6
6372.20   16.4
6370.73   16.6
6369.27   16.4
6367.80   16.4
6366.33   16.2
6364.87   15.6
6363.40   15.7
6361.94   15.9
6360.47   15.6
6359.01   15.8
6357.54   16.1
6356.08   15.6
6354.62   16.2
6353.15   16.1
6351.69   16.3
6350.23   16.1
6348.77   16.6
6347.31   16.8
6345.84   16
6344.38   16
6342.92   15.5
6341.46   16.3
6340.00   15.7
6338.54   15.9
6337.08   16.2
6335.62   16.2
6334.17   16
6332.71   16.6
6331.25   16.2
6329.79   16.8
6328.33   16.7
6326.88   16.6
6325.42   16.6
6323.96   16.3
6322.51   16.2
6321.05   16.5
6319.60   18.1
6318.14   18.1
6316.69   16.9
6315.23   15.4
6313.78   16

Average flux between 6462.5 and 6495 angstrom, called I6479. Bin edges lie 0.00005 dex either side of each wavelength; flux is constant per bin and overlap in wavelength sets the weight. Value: 16.6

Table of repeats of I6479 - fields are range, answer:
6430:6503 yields 16.6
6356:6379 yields 16.2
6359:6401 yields 16.4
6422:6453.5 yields 16.6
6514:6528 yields 16.9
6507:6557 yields 16.8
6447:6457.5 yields 16.5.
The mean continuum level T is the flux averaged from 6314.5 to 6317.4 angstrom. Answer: 16.1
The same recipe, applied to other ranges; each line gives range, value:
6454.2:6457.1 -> 16.3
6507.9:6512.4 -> 16.7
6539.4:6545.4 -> 16.9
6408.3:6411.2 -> 16.5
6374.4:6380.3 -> 16.6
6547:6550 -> 16.9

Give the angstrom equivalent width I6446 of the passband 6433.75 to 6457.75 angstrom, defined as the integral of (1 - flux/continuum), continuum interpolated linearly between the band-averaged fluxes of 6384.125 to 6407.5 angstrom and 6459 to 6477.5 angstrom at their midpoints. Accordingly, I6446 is 0.4 angstrom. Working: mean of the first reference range 16.5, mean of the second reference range 17.1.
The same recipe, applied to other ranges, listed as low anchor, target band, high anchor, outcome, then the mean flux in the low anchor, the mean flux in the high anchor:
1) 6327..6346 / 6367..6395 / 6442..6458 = -0.4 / 16.2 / 16.6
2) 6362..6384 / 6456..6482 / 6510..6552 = -0.4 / 16.4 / 16.9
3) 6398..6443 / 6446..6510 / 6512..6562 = 0.3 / 16.5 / 16.7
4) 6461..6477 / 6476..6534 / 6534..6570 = 0.9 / 17.1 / 16.3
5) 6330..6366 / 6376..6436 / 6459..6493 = -0.6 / 16.1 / 16.7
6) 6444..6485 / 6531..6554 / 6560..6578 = -1.1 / 16.8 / 15.9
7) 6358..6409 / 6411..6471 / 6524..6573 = -0.9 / 16.4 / 16.4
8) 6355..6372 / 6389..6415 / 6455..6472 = -0.1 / 16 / 16.9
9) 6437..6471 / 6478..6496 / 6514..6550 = 0.6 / 16.7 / 16.9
